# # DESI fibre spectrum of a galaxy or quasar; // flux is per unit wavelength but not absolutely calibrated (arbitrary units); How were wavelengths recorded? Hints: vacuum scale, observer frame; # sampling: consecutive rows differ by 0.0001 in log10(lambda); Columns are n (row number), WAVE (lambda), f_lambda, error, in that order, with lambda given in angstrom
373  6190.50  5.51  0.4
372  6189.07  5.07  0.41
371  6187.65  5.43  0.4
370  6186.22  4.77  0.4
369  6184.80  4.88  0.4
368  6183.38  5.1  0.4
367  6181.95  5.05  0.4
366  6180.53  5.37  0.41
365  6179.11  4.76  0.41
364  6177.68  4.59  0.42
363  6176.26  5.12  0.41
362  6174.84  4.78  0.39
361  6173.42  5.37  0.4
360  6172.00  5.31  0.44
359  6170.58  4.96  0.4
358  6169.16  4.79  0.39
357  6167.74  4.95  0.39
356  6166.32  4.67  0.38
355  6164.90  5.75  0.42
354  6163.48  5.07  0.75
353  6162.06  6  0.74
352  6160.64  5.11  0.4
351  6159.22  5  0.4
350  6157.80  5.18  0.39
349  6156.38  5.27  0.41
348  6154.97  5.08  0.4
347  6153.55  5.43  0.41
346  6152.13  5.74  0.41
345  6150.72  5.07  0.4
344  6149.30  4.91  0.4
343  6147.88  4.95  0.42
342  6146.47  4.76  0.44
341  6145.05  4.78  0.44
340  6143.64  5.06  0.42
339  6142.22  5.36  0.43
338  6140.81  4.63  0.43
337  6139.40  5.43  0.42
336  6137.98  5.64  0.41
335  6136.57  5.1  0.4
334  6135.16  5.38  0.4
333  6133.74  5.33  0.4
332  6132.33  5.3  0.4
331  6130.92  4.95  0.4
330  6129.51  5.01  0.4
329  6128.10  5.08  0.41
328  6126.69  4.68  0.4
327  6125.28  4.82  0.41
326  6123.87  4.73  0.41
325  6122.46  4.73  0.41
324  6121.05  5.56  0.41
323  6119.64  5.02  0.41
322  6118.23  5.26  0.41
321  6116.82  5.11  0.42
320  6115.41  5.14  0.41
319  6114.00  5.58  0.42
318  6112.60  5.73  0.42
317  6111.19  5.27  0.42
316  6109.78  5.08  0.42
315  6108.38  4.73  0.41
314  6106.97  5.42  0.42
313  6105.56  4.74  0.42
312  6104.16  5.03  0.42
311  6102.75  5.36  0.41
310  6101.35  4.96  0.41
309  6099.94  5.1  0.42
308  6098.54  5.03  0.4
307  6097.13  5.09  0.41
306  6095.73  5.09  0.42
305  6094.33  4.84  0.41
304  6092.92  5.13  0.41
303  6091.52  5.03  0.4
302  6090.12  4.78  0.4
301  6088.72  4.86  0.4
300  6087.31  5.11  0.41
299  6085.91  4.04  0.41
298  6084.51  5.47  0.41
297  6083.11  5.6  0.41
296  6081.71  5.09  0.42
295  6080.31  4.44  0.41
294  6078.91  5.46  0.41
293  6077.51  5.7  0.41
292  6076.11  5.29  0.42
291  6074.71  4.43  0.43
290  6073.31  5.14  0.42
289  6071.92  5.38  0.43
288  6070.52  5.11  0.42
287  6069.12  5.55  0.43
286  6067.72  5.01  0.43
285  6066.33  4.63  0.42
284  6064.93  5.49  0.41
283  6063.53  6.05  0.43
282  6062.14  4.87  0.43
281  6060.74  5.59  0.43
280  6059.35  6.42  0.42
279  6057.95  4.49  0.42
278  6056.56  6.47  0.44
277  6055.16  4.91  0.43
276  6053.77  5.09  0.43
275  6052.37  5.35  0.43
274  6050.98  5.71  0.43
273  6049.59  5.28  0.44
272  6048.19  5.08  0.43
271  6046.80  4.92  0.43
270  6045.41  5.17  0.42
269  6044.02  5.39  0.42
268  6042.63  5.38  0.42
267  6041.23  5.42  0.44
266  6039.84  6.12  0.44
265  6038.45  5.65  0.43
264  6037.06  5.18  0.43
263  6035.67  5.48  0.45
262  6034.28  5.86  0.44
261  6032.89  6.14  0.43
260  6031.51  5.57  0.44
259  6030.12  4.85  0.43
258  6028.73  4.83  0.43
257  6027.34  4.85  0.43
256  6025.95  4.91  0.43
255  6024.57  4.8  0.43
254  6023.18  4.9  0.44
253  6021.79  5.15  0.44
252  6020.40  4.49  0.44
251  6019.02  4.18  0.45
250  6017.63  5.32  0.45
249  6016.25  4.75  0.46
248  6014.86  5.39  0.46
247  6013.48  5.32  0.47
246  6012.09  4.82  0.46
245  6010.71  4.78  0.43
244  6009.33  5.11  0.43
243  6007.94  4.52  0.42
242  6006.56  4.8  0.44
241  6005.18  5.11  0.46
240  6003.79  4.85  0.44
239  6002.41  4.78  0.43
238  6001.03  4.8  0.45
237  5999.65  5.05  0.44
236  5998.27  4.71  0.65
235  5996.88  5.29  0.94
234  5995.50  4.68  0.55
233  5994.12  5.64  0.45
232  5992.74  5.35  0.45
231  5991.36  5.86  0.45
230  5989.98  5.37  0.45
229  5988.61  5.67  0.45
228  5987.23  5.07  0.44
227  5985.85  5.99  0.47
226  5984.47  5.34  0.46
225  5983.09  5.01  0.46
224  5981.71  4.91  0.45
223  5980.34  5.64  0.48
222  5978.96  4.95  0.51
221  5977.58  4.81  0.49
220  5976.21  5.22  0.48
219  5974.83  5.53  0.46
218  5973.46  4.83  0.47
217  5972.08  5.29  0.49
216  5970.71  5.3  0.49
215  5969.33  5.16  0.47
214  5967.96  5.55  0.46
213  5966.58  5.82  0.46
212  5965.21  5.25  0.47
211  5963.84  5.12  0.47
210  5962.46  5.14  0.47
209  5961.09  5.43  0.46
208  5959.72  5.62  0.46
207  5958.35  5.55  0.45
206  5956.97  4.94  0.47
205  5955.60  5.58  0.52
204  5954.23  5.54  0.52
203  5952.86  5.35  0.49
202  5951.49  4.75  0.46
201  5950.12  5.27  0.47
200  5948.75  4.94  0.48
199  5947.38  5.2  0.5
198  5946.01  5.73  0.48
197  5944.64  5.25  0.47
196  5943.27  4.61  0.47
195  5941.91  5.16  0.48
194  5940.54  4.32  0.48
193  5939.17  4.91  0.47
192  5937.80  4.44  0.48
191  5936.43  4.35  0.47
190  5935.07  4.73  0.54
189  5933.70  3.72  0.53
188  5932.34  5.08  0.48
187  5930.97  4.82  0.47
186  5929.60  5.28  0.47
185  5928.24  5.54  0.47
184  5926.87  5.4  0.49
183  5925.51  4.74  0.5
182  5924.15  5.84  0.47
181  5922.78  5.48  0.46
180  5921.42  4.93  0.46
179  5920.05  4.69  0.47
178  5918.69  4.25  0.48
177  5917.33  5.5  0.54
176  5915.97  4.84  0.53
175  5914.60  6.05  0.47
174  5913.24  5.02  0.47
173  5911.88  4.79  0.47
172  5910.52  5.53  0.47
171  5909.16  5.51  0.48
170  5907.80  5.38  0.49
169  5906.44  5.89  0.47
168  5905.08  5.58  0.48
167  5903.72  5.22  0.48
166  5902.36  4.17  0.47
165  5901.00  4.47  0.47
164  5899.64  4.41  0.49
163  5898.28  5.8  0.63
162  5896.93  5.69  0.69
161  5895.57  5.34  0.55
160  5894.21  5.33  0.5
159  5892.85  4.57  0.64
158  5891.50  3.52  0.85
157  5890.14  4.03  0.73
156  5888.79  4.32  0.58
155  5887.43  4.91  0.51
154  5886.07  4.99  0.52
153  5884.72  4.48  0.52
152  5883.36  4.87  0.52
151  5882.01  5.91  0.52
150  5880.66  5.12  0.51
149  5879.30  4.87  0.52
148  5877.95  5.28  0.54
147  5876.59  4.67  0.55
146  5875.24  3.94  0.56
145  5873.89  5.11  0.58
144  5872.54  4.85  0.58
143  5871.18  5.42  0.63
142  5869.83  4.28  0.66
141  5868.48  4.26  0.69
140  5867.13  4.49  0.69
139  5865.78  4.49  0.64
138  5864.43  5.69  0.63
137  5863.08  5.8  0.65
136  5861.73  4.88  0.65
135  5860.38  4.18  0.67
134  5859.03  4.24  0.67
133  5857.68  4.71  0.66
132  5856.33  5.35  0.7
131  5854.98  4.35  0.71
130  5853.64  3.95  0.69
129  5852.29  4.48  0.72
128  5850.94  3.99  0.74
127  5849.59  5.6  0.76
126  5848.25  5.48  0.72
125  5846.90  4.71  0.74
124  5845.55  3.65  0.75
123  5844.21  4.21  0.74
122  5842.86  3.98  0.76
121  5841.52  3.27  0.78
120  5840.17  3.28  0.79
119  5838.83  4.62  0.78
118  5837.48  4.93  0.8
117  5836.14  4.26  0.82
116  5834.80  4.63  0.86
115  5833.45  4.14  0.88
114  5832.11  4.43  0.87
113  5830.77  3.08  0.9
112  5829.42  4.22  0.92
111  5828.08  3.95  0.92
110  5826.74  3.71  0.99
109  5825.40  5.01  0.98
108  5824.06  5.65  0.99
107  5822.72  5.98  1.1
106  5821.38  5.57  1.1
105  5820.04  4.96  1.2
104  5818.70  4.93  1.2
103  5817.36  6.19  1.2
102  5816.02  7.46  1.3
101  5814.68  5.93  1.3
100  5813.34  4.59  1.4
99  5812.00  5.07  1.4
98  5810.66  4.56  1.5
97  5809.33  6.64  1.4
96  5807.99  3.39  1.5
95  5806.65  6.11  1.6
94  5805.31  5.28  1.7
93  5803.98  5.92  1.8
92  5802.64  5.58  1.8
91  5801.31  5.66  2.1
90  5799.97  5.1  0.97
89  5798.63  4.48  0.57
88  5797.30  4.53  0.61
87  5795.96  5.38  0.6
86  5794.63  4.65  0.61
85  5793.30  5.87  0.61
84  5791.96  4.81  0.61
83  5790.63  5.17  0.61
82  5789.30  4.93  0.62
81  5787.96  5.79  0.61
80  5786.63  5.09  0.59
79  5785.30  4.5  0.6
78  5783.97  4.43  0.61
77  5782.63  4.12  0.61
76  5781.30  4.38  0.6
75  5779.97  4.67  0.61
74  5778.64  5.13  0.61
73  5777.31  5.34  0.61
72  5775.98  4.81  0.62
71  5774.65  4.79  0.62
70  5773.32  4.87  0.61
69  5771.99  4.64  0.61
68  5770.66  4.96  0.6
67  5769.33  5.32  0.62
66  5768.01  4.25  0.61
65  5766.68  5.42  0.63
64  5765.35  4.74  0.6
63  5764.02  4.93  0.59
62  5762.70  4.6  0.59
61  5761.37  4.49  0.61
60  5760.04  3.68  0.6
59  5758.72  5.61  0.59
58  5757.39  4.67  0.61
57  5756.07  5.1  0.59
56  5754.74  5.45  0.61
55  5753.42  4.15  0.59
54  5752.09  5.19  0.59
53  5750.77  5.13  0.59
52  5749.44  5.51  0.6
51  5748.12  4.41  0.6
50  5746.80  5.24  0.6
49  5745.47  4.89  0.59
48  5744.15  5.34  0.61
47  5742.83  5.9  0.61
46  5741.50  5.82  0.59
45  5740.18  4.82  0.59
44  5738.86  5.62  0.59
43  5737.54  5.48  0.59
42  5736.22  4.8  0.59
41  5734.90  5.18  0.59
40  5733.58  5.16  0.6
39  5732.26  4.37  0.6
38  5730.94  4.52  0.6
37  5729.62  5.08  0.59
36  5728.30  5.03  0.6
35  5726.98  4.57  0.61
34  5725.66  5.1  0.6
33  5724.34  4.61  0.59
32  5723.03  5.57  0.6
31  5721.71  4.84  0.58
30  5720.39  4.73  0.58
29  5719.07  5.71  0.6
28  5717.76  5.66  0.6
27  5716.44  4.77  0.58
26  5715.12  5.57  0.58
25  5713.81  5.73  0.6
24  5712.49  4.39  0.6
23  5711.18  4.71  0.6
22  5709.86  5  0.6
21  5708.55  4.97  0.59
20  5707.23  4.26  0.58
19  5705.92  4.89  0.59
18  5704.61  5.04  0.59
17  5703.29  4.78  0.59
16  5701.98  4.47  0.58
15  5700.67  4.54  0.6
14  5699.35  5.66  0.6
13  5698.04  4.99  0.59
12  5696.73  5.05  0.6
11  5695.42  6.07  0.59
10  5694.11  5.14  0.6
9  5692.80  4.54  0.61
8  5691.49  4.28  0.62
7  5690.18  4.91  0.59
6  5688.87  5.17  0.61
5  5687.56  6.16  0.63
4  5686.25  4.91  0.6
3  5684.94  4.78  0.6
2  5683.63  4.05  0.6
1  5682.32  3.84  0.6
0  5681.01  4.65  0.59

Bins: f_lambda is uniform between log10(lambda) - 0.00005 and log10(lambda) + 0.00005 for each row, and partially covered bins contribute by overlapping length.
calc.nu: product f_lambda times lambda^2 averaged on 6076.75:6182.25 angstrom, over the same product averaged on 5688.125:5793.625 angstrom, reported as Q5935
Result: 1.2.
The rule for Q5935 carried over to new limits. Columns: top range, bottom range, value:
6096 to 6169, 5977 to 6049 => 1.04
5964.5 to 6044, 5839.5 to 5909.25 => 1.14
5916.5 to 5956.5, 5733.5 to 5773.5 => 1.07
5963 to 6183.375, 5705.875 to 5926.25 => 1.14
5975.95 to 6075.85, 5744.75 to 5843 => 1.15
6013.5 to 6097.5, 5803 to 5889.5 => 1.16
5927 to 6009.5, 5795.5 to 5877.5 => 1.12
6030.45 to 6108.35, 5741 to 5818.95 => 1.14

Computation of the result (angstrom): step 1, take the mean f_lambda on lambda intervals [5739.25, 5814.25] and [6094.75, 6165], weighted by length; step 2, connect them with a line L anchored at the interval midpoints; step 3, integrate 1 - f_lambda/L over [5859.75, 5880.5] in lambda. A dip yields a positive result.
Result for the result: 0.9 angstrom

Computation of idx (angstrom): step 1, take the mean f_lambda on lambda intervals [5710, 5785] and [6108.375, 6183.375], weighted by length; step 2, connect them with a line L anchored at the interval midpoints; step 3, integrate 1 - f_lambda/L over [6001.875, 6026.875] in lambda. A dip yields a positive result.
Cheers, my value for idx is 0.9 angstrom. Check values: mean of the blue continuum 4.96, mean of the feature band 4.89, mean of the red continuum 5.13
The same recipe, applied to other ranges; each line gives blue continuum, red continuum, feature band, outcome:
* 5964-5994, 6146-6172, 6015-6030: 1.3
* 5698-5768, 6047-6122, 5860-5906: 1.9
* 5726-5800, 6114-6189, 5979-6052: -1.8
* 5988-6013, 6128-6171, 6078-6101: 0.5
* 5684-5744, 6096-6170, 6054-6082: -0.8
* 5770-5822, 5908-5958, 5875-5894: 1.4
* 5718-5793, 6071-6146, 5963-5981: -0.8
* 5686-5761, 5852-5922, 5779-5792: 0.5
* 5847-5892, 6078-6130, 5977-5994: -1.5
